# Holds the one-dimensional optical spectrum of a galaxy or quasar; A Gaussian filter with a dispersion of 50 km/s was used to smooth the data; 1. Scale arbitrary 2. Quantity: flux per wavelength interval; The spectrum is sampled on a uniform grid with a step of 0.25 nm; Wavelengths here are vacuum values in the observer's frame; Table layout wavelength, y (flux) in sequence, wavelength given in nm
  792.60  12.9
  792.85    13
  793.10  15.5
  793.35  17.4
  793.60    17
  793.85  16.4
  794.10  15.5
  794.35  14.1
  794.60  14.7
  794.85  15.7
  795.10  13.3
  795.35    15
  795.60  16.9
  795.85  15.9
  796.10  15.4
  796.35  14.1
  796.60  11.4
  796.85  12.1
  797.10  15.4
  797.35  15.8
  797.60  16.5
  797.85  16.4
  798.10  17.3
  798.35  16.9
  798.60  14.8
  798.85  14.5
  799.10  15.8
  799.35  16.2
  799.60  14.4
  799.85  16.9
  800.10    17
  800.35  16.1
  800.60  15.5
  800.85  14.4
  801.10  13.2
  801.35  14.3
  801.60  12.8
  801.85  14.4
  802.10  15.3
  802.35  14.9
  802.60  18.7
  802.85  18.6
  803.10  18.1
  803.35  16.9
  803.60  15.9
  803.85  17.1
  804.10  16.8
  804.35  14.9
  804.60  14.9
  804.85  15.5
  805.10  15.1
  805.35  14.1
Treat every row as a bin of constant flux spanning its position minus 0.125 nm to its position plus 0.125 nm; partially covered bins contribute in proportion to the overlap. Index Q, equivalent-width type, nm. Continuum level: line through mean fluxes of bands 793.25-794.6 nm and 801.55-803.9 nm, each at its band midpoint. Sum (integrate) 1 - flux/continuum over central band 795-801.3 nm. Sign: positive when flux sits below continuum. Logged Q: 0.35 nm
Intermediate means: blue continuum 15.9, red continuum 16.4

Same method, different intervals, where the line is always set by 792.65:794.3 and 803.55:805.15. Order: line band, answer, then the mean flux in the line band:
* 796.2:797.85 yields 0.13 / 14.4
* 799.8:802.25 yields 0.12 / 14.9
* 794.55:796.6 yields 0.09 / 14.9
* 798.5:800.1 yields 0.01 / 15.6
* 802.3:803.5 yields -0.14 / 17.6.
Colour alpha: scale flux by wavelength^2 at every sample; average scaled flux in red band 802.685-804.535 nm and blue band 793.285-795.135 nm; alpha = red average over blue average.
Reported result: 1.1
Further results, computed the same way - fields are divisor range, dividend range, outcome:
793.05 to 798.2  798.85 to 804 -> 1.05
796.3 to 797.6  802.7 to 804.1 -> 1.26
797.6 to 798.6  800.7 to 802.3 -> 0.86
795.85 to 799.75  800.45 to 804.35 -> 1.05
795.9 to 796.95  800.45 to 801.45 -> 1.08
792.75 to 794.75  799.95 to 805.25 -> 1.04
